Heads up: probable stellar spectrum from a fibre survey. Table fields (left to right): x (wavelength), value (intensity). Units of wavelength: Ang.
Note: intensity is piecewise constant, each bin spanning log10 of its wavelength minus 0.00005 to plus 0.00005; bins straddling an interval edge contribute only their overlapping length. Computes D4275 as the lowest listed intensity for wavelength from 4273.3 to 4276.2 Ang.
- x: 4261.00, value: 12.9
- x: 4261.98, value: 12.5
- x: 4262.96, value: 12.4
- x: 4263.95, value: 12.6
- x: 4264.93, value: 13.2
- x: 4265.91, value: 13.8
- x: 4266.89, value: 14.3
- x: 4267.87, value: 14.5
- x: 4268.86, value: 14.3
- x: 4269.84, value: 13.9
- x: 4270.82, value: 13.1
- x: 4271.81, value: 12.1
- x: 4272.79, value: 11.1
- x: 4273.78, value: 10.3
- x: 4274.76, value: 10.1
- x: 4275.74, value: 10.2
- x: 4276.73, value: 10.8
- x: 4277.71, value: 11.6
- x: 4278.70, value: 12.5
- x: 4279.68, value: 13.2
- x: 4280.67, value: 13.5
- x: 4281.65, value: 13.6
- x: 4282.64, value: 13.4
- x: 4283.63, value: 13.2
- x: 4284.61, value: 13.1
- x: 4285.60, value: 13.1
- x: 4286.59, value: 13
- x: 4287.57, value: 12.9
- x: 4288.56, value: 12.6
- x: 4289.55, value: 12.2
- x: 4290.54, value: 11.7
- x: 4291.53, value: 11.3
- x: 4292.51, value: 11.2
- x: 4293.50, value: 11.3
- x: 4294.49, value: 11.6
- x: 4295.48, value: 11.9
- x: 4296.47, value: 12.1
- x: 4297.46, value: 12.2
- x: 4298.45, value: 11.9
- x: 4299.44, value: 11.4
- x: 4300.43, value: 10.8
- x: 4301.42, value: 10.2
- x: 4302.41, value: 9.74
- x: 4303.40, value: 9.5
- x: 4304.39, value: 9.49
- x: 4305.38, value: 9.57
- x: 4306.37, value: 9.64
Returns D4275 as 10.1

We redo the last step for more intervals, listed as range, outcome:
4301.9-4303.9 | 9.5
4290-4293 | 11.2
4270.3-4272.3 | 12.1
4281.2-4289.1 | 12.6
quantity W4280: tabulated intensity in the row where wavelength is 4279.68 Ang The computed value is 13.2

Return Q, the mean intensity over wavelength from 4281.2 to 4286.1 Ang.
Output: 13.3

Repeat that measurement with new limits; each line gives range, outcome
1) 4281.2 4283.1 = 13.5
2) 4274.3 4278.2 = 10.7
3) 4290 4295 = 11.4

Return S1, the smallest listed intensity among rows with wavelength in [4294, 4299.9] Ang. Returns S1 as 11.4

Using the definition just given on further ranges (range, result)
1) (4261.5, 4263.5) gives 12.4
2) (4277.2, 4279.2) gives 11.6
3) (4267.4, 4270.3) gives 13.9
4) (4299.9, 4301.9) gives 10.2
